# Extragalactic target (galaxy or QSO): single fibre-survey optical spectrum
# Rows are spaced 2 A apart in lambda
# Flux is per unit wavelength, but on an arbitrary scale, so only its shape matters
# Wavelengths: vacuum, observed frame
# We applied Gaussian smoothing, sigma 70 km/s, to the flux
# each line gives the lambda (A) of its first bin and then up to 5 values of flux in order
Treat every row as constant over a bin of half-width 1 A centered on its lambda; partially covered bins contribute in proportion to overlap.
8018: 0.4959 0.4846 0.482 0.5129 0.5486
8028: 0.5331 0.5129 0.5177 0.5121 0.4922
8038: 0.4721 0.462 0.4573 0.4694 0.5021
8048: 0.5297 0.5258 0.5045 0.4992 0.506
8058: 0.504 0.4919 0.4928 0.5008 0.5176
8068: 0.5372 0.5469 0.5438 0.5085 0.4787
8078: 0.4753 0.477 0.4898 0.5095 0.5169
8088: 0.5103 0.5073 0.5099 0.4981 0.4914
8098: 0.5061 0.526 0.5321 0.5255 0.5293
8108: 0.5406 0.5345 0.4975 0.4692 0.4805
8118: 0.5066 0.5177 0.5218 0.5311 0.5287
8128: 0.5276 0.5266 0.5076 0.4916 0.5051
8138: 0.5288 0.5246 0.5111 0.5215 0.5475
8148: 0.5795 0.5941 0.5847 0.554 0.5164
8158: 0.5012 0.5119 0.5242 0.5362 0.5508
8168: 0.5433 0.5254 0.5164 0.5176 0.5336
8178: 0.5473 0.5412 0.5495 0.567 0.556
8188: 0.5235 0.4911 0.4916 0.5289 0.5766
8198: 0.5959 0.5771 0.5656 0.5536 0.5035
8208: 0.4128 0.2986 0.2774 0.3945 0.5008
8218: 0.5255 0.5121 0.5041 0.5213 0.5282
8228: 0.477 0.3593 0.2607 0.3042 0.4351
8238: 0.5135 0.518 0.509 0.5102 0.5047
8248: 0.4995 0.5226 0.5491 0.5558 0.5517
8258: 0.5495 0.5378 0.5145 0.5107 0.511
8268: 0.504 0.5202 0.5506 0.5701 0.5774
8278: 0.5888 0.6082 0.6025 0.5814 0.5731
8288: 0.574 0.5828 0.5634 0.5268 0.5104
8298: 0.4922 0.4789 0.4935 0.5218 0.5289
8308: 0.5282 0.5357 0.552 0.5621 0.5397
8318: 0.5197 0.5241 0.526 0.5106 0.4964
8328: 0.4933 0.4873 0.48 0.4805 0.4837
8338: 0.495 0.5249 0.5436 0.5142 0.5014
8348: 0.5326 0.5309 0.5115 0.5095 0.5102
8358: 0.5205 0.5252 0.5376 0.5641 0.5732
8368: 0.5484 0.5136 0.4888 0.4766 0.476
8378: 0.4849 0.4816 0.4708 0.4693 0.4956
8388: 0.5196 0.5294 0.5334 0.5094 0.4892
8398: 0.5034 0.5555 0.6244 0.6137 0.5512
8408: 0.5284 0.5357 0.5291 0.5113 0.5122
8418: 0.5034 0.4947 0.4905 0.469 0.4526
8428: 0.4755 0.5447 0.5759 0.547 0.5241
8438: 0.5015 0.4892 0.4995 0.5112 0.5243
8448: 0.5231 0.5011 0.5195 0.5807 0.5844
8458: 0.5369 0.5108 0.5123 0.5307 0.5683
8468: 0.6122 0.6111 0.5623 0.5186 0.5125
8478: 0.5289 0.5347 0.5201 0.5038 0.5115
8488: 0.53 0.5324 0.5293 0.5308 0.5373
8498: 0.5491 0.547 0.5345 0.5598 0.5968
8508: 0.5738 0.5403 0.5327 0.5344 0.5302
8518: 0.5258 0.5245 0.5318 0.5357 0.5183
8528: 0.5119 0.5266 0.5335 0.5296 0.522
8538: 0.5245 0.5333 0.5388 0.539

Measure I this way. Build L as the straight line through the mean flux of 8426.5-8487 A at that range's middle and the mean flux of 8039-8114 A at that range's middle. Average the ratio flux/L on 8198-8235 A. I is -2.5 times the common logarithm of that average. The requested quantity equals 0.142 mag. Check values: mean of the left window 0.506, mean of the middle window 0.453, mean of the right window 0.532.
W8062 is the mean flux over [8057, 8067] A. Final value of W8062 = 0.501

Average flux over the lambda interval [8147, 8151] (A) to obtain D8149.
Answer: 0.587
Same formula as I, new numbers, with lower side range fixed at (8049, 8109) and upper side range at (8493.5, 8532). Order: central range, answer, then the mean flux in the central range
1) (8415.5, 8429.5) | 0.10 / 0.487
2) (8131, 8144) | 0.00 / 0.512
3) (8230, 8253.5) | 0.13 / 0.463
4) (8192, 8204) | -0.09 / 0.561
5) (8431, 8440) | 0.00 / 0.532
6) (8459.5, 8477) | -0.03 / 0.55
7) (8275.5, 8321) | -0.04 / 0.546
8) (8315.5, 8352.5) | 0.04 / 0.51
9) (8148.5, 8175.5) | -0.04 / 0.537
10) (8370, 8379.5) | 0.10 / 0.485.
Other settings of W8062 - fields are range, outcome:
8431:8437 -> 0.549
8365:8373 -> 0.531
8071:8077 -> 0.51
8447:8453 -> 0.515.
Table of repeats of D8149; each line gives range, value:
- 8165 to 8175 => 0.531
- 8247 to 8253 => 0.524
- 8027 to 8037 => 0.514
